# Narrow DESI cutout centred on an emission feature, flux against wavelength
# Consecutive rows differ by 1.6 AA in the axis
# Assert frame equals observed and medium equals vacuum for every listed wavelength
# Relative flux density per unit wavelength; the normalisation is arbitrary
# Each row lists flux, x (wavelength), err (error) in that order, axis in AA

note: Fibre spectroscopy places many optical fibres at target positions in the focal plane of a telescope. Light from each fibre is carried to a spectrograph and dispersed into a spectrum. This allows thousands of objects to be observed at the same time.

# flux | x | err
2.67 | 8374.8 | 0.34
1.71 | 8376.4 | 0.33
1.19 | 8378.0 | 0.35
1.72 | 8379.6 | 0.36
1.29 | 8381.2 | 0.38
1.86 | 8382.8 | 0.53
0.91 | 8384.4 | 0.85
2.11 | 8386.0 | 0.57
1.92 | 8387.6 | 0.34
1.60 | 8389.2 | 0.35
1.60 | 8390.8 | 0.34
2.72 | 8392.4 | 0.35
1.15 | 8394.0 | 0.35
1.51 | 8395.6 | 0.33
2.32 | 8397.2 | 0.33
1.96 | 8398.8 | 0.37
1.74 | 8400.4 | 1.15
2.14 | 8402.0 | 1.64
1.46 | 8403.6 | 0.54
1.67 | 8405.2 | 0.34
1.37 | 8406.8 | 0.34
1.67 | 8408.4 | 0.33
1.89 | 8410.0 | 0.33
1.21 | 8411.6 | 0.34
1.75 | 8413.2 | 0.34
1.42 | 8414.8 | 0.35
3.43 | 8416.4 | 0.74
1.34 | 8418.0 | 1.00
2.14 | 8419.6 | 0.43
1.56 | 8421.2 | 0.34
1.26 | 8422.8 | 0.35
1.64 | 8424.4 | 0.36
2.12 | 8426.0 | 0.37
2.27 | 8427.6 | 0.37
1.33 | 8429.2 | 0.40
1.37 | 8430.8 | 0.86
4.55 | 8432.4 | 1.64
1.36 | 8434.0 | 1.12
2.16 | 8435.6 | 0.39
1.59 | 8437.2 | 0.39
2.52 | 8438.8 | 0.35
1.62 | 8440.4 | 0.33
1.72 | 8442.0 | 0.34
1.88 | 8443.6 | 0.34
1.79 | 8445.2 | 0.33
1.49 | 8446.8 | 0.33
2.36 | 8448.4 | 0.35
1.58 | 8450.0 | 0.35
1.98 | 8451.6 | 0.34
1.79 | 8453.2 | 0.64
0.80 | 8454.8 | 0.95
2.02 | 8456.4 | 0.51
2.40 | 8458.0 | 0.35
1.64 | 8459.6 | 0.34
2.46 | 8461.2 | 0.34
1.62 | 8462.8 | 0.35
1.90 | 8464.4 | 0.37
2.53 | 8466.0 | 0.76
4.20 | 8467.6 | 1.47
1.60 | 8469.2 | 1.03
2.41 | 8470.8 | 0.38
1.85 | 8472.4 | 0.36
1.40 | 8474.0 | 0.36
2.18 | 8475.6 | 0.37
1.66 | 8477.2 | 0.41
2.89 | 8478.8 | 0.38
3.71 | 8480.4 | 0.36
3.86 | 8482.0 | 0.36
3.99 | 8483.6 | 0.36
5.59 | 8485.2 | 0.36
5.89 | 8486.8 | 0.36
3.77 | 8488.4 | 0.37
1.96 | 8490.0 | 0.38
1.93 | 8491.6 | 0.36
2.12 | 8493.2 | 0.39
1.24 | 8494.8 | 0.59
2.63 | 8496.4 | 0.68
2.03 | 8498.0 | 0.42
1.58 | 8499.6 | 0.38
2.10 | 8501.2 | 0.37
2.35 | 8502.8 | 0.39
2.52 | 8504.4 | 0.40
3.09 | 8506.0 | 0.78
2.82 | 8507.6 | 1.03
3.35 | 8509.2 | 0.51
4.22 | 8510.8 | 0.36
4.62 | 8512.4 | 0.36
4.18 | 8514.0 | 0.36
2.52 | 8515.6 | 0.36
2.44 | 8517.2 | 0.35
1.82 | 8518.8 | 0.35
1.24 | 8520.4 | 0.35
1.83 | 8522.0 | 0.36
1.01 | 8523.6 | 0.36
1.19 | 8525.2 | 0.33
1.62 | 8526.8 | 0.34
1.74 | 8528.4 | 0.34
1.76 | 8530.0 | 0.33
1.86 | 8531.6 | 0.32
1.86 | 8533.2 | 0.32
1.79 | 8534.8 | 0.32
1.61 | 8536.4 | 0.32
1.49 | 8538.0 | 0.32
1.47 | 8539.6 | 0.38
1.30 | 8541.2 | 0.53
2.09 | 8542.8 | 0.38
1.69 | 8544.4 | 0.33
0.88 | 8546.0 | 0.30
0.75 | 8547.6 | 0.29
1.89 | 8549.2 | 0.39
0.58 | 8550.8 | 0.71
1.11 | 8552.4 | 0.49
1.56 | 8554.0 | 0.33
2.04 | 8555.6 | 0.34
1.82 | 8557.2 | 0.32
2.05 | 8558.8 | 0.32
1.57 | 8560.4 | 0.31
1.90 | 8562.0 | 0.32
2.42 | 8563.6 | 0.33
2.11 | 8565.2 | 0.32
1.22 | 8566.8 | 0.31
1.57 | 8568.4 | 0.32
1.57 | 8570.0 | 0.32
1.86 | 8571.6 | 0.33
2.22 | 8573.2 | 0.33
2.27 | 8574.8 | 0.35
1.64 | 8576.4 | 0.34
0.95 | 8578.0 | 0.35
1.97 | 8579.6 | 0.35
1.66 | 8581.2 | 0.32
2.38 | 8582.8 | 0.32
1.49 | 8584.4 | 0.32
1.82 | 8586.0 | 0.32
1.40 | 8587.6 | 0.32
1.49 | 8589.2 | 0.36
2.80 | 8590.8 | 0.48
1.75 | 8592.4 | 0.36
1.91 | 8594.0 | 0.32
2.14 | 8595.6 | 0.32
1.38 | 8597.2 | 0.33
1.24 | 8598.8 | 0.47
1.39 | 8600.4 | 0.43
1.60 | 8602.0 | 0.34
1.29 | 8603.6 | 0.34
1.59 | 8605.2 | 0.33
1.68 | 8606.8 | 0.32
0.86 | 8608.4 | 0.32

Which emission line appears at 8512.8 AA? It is [N II] 6583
